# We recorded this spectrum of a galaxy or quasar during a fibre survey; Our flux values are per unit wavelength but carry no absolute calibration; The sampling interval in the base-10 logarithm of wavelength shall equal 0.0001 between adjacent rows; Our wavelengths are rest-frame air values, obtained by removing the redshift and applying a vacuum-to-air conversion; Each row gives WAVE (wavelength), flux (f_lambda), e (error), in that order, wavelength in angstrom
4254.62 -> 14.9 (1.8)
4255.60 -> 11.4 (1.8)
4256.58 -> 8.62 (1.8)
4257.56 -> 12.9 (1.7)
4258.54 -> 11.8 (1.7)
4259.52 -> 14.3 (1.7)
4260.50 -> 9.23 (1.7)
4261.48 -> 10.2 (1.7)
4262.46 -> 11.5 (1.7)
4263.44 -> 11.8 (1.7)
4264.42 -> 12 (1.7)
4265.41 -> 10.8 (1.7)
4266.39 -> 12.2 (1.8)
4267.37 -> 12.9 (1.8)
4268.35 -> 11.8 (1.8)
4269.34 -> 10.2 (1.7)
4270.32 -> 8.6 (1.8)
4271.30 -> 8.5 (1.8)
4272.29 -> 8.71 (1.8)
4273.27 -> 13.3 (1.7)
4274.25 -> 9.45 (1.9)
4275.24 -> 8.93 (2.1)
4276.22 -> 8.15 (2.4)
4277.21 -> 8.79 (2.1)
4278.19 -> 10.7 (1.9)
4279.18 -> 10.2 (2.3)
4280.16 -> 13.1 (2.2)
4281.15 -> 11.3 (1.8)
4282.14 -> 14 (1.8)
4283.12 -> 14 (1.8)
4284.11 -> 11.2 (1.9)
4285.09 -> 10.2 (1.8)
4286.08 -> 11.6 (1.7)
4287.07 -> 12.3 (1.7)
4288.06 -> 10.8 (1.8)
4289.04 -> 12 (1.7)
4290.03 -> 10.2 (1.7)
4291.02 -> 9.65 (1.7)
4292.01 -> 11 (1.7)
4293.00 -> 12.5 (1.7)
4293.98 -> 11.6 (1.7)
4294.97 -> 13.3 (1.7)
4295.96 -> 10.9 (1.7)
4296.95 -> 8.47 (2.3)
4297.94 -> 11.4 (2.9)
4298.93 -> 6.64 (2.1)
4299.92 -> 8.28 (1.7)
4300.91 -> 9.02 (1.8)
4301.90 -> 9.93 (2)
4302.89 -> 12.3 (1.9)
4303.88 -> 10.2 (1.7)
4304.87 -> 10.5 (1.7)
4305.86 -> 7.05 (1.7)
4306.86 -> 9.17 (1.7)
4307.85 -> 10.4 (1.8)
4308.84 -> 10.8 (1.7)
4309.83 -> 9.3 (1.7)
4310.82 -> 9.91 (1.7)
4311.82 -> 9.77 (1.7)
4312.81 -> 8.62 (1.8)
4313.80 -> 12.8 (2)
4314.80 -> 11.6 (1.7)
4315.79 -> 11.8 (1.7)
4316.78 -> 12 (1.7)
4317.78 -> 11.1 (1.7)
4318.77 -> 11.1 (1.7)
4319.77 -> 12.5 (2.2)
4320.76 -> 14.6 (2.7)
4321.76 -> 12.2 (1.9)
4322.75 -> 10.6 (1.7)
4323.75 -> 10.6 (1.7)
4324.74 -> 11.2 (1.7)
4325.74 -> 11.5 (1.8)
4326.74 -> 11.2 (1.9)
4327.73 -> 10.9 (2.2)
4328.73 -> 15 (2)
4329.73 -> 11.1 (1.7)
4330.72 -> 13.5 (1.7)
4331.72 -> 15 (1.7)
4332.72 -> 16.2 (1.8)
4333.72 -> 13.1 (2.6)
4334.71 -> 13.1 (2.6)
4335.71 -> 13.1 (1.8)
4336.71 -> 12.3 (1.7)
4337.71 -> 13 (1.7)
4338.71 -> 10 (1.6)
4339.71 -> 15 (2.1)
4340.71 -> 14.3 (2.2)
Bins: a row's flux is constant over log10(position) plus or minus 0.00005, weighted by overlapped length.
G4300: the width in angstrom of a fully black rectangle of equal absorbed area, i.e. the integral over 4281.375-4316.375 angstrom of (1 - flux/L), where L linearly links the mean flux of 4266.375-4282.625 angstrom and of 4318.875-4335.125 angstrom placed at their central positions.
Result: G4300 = 2.5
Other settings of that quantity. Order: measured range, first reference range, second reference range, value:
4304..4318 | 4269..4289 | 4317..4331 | 1.5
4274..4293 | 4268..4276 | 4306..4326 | -1.6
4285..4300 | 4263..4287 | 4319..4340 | 0.9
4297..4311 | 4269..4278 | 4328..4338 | 2.3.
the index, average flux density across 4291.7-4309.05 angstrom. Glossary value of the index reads 10.2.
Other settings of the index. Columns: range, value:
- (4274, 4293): 11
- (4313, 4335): 12.3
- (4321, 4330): 11.7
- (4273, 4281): 10.3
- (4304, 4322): 10.8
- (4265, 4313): 10.5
